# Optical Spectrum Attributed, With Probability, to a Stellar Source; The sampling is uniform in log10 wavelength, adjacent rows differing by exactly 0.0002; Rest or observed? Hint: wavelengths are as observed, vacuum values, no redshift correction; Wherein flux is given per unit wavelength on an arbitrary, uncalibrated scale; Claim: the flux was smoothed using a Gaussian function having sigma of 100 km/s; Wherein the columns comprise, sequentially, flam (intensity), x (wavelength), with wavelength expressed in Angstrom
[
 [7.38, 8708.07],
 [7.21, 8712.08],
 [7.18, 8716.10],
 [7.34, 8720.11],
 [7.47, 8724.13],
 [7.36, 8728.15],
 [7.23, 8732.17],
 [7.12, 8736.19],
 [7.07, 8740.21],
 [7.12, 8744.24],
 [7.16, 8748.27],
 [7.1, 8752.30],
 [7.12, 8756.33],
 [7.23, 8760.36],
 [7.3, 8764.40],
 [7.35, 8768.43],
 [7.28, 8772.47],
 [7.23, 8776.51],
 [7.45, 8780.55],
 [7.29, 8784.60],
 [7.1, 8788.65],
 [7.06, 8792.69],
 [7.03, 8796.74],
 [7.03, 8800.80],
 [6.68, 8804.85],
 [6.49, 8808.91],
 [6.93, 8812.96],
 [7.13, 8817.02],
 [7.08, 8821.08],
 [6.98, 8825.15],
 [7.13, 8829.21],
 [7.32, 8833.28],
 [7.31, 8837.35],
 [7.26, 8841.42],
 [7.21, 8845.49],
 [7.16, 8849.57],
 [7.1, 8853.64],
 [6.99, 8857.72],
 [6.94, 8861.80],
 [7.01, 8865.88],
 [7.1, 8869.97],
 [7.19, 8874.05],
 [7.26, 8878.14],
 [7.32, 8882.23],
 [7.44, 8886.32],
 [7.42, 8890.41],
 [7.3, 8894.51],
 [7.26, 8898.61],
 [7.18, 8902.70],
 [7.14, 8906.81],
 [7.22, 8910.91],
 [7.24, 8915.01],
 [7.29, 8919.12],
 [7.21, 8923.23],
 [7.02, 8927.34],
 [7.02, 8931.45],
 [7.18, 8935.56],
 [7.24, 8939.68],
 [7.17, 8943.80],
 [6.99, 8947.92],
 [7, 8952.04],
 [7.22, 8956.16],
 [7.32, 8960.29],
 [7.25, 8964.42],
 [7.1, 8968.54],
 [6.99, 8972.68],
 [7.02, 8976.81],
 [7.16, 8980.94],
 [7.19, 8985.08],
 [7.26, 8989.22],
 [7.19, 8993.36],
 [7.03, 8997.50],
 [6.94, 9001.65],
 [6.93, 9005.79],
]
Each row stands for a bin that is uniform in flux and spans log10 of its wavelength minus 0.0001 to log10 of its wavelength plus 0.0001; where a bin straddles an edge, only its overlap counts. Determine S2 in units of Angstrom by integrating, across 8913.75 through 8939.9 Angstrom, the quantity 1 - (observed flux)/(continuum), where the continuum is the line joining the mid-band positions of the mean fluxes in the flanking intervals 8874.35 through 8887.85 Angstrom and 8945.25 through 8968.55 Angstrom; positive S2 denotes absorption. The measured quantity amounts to 0.2 Angstrom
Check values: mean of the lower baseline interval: 7.32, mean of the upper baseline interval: 7.15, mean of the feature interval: 7.16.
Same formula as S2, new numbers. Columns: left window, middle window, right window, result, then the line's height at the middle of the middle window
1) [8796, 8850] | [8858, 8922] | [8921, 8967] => -0.99 Angstrom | 7.1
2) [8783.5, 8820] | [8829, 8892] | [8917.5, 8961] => -1.39 Angstrom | 7.04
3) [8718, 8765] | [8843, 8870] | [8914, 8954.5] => 0.35 Angstrom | 7.17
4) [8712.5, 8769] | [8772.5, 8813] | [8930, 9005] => 0.86 Angstrom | 7.2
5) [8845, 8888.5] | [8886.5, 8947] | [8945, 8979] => -0.64 Angstrom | 7.13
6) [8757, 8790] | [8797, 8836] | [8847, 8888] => 1.27 Angstrom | 7.22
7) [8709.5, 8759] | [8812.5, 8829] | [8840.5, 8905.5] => 0.34 Angstrom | 7.2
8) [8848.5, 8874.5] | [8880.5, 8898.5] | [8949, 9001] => -0.71 Angstrom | 7.08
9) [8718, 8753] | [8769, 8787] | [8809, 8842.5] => -0.36 Angstrom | 7.17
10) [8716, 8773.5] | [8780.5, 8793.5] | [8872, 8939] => 0.04 Angstrom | 7.23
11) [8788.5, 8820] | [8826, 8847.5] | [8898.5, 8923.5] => -0.66 Angstrom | 7.02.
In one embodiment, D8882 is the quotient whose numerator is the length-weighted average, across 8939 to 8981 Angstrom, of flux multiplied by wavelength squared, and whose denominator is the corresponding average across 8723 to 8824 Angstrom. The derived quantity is 1.04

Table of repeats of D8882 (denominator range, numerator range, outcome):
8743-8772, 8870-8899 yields 1.04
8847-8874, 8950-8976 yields 1.03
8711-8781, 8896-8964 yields 1.03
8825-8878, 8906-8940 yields 1.02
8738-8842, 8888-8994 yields 1.04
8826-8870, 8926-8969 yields 1.02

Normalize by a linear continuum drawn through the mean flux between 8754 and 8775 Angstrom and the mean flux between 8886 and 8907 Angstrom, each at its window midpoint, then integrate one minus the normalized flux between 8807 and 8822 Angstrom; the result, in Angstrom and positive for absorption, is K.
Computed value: 0.8 Angstrom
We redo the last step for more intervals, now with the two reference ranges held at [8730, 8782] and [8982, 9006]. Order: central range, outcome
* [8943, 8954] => 0.1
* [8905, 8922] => -0.2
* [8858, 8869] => 0.3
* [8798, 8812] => 0.8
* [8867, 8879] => 0.0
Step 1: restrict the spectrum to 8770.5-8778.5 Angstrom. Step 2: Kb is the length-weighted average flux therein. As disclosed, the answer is 7.26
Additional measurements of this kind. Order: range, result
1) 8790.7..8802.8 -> 7.04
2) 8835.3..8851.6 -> 7.23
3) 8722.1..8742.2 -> 7.25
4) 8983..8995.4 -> 7.21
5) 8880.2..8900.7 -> 7.35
